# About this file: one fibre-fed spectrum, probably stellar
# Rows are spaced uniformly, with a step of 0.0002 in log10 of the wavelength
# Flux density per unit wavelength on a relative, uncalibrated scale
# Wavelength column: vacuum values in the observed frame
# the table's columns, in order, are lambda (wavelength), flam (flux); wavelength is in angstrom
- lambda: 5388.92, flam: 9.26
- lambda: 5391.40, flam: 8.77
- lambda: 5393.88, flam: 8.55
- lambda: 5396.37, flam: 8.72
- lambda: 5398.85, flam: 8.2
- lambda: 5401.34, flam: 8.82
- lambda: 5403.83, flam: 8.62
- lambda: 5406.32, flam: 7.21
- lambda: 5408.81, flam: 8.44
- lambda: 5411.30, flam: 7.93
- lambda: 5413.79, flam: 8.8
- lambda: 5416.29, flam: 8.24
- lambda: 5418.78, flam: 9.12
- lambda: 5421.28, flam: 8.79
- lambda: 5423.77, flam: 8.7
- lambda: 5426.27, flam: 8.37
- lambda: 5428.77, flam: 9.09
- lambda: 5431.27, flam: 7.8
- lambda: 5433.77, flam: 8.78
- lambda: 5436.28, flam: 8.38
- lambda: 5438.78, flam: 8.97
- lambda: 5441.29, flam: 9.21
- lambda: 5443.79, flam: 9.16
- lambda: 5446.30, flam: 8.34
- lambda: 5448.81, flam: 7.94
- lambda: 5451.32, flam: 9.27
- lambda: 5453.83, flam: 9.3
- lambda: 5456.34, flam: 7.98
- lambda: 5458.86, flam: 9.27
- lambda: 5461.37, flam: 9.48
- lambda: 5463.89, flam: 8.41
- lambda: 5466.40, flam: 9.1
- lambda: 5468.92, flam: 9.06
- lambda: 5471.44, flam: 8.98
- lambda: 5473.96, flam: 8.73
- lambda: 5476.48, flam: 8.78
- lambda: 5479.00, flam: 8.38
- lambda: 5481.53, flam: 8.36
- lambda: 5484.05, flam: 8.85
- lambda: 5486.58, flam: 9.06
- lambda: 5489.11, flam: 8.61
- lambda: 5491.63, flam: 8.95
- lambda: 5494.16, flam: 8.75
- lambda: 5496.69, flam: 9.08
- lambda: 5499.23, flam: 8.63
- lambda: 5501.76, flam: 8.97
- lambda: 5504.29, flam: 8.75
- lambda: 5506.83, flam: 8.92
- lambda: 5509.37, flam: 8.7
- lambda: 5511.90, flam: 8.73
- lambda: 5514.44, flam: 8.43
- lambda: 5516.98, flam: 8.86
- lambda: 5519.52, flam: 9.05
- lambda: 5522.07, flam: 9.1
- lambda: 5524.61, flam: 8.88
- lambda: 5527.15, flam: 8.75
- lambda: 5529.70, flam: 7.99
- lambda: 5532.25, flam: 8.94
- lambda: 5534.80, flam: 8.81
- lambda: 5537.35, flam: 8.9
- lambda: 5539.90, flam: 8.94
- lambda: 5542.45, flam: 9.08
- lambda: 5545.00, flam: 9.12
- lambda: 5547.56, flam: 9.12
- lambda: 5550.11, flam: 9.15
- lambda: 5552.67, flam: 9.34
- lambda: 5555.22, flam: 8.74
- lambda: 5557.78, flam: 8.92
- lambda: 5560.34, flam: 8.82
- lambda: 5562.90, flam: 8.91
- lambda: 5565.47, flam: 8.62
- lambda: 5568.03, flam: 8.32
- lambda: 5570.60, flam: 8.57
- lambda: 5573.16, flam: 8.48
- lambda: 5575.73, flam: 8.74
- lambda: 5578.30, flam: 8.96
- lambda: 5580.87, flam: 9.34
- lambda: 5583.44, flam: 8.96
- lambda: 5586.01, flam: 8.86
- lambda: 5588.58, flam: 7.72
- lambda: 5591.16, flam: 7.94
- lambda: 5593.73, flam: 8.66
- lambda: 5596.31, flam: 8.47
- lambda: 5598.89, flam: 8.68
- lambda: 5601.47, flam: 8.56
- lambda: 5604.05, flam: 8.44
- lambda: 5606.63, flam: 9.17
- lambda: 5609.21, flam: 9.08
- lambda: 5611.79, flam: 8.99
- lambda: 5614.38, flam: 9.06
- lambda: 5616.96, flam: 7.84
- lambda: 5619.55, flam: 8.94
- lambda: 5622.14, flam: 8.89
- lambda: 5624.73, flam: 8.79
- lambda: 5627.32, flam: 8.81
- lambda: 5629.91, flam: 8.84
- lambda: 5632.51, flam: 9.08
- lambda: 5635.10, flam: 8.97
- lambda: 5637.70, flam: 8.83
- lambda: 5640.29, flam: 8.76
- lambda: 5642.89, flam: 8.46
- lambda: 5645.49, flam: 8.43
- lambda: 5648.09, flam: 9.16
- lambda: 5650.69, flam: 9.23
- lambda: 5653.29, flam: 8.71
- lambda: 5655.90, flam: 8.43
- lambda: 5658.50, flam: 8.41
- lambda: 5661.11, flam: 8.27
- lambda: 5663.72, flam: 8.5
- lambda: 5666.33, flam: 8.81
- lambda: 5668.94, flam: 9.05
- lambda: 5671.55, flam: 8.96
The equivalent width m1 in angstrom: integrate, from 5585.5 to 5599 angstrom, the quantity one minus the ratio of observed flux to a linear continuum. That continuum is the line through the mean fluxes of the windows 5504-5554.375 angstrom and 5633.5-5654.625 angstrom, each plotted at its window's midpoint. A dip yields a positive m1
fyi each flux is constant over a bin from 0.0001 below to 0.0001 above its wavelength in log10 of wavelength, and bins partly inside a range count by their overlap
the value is 0.8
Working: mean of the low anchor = 8.88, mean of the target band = 8.33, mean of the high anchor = 8.82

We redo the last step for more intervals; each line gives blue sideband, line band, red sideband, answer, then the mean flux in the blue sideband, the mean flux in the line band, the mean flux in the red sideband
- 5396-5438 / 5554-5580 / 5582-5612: -0.37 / 8.47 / 8.72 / 8.62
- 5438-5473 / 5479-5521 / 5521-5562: 0.56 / 8.89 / 8.78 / 8.91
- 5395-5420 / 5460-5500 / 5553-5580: -1.26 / 8.41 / 8.83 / 8.74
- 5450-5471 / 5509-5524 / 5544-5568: 0.22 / 8.98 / 8.82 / 8.94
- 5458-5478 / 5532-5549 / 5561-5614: -0.38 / 8.97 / 8.99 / 8.68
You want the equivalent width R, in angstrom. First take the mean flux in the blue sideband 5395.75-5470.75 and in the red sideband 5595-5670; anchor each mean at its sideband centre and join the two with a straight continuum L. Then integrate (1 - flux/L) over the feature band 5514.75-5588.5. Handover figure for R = -1.1 angstrom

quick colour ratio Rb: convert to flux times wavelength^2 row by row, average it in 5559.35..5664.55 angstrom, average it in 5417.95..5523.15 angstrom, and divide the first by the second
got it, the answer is 1.04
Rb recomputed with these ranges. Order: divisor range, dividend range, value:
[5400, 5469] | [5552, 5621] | 1.06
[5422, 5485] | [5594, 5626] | 1.06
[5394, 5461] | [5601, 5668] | 1.10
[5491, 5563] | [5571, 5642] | 1.01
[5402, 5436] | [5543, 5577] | 1.10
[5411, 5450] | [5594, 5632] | 1.09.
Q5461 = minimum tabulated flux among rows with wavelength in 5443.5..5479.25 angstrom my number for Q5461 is 7.94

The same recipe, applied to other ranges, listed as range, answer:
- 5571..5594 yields 7.72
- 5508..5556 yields 7.99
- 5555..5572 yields 8.32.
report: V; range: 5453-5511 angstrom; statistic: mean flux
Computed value 8.83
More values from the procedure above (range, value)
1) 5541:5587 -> 8.89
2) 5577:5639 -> 8.75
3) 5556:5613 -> 8.69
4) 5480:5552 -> 8.84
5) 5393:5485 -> 8.65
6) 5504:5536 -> 8.76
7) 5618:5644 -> 8.83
